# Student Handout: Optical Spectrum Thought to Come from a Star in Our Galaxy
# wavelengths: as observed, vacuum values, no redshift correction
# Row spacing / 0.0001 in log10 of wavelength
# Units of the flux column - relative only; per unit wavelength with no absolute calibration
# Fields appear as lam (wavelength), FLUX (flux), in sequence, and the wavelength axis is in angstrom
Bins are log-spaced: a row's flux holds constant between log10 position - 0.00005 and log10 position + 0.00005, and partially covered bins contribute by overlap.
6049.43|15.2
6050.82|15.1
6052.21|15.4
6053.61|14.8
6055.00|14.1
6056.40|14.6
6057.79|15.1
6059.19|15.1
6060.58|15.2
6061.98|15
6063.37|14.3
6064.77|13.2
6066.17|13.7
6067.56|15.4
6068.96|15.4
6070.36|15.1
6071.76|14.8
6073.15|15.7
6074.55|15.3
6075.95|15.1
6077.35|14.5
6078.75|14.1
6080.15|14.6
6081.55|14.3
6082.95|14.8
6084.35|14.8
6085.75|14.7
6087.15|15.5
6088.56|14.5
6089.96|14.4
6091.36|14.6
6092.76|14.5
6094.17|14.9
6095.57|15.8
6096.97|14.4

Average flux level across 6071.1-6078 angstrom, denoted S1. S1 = 15.1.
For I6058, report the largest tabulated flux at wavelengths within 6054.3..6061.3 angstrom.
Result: 15.2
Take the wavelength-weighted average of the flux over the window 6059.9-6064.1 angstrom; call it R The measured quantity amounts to 14.8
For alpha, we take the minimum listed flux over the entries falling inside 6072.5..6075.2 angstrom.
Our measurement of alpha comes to 15.3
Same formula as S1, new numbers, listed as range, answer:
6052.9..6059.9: 14.7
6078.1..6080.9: 14.4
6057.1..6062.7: 15.1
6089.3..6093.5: 14.5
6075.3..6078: 14.8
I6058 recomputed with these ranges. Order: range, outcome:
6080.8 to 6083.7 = 14.8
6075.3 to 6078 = 15.1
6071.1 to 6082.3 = 15.7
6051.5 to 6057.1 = 15.4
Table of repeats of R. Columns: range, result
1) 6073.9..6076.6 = 15.2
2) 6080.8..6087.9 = 14.8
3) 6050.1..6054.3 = 15.1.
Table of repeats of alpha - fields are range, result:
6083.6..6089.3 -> 14.5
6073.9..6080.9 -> 14.1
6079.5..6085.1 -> 14.3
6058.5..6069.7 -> 13.2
